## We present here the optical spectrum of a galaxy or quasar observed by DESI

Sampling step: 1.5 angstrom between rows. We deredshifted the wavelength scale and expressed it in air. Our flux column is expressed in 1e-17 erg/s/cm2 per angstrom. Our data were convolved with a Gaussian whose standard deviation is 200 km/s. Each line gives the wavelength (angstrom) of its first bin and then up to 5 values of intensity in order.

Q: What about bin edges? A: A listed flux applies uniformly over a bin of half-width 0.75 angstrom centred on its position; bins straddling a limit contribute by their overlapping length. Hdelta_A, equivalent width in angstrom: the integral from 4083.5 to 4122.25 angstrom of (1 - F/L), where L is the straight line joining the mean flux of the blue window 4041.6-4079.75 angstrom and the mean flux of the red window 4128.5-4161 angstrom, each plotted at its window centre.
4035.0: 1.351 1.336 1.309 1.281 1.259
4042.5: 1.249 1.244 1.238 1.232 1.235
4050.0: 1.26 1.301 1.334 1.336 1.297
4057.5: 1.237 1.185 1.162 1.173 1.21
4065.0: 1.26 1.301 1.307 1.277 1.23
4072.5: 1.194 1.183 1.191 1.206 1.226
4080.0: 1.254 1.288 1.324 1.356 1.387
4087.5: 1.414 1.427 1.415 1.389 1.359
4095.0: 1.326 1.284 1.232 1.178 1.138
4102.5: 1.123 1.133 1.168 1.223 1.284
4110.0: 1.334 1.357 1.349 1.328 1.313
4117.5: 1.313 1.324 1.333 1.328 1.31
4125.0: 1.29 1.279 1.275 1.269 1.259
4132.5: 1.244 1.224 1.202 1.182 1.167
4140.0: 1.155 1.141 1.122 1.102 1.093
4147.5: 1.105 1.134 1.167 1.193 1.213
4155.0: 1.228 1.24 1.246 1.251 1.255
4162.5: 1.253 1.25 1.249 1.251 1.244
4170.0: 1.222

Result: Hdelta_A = -2.7 angstrom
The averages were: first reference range 1.24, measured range 1.3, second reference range 1.19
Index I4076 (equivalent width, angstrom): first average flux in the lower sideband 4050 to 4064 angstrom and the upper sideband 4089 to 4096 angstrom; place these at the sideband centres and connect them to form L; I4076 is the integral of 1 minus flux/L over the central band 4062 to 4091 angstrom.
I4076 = 0.8 angstrom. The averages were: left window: 1.25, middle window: 1.28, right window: 1.37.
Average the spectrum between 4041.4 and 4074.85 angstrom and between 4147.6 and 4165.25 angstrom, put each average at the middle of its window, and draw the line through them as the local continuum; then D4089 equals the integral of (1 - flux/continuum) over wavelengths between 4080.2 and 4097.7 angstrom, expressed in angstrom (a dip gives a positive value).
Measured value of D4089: -1.6 angstrom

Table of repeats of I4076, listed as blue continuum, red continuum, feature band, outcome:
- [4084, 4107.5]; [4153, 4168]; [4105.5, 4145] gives 0.28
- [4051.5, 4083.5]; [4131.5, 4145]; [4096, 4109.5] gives 0.15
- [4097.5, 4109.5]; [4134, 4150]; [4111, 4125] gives -1.85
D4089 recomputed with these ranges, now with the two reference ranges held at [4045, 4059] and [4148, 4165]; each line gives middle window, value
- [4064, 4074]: 0.06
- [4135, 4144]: 0.51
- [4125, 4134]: -0.23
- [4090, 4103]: -0.24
